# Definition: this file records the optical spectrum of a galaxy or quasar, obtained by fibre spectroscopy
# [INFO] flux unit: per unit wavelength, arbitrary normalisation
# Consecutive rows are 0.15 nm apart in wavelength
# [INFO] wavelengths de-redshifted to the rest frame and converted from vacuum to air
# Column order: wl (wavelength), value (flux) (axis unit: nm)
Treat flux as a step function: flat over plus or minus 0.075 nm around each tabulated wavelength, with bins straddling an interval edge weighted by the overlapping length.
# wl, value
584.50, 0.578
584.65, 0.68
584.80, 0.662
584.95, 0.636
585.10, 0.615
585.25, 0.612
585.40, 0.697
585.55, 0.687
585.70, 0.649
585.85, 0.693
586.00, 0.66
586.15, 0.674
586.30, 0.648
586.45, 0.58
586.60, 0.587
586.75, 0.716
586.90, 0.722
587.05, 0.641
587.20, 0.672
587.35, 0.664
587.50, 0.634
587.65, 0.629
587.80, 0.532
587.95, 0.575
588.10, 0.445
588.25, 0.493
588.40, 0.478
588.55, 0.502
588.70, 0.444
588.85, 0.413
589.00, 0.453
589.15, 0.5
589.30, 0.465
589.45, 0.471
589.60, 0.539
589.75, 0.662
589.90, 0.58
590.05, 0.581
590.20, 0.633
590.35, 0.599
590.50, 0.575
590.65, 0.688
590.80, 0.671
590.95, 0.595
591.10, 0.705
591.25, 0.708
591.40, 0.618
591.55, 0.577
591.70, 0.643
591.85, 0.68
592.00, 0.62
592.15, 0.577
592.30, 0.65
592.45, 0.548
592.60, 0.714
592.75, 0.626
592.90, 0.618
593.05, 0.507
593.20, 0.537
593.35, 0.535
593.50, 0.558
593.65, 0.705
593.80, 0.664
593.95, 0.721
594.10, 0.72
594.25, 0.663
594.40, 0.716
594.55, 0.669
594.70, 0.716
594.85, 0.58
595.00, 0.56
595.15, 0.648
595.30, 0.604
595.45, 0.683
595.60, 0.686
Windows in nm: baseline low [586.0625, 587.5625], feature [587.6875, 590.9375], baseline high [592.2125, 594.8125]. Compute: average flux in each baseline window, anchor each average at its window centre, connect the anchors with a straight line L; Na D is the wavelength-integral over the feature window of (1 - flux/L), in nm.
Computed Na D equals 0.54 nm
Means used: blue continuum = 0.654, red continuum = 0.638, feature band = 0.54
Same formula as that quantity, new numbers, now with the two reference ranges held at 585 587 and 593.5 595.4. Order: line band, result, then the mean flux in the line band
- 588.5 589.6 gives 0.32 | 0.468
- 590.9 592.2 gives 0.04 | 0.638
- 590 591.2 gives 0.05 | 0.634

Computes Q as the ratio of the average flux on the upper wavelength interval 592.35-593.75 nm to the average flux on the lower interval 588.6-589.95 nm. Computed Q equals 1.19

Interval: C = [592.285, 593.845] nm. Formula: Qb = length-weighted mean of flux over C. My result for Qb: 0.603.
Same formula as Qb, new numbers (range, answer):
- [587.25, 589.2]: 0.522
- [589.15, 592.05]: 0.608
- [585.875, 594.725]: 0.605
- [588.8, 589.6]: 0.469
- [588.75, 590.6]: 0.54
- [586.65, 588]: 0.643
